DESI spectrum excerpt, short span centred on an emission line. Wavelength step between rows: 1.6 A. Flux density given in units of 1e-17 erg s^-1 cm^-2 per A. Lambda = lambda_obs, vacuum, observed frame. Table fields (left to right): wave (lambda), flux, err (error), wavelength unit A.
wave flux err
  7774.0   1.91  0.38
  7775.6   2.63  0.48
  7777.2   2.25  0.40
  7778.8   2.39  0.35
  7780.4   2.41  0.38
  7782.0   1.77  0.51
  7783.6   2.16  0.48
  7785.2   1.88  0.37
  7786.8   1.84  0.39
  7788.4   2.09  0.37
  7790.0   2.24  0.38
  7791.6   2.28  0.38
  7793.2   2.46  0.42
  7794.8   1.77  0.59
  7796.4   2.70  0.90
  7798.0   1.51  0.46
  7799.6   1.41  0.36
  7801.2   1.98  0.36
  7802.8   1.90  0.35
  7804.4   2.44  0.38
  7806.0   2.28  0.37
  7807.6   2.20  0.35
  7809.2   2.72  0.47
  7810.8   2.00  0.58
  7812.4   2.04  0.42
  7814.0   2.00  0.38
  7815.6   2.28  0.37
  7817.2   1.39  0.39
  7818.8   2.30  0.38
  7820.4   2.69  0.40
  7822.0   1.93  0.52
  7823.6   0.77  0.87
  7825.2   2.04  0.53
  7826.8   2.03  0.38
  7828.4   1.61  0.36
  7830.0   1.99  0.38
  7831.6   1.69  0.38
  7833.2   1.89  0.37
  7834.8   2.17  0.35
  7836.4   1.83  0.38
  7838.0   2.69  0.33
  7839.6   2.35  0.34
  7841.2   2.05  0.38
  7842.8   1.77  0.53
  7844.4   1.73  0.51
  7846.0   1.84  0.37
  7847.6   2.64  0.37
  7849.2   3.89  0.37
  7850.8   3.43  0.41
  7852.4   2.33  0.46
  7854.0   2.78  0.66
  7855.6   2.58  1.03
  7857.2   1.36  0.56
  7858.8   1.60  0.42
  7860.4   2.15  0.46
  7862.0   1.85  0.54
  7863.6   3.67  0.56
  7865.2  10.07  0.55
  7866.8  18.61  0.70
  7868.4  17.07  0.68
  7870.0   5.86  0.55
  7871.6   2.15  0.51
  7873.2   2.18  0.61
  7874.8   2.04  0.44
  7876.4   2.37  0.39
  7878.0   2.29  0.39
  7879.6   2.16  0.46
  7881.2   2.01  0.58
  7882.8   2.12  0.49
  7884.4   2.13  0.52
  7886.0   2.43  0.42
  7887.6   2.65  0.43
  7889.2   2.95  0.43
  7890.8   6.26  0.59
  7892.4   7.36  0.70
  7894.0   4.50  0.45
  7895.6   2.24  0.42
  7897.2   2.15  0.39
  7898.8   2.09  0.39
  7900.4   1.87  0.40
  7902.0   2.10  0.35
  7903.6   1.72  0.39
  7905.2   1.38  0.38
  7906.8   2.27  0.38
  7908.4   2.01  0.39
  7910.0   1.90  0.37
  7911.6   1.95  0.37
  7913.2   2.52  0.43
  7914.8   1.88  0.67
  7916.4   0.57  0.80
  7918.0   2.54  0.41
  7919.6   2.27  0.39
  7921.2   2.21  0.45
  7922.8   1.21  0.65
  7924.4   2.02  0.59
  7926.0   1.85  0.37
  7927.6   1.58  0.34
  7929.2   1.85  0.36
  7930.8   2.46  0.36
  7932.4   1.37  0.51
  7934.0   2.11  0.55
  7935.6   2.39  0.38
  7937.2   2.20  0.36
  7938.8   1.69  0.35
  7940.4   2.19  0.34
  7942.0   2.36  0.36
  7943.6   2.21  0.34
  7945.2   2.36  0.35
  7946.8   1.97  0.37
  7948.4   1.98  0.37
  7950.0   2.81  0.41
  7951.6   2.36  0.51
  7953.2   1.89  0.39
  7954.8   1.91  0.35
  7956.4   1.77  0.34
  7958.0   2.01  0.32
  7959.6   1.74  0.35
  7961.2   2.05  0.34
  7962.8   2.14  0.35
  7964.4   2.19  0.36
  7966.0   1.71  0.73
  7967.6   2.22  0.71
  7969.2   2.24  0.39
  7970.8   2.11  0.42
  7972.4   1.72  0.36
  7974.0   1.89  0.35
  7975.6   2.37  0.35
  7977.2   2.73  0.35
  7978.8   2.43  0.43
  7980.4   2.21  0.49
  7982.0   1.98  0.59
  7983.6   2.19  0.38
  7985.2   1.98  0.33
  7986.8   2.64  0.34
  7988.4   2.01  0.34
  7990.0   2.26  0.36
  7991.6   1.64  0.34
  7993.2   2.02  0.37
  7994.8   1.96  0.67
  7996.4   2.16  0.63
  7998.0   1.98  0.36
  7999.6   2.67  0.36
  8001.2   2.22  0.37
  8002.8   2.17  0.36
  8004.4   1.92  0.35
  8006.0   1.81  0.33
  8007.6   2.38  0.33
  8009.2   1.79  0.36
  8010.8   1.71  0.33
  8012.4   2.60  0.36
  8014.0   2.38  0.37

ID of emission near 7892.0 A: [N II] 6583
